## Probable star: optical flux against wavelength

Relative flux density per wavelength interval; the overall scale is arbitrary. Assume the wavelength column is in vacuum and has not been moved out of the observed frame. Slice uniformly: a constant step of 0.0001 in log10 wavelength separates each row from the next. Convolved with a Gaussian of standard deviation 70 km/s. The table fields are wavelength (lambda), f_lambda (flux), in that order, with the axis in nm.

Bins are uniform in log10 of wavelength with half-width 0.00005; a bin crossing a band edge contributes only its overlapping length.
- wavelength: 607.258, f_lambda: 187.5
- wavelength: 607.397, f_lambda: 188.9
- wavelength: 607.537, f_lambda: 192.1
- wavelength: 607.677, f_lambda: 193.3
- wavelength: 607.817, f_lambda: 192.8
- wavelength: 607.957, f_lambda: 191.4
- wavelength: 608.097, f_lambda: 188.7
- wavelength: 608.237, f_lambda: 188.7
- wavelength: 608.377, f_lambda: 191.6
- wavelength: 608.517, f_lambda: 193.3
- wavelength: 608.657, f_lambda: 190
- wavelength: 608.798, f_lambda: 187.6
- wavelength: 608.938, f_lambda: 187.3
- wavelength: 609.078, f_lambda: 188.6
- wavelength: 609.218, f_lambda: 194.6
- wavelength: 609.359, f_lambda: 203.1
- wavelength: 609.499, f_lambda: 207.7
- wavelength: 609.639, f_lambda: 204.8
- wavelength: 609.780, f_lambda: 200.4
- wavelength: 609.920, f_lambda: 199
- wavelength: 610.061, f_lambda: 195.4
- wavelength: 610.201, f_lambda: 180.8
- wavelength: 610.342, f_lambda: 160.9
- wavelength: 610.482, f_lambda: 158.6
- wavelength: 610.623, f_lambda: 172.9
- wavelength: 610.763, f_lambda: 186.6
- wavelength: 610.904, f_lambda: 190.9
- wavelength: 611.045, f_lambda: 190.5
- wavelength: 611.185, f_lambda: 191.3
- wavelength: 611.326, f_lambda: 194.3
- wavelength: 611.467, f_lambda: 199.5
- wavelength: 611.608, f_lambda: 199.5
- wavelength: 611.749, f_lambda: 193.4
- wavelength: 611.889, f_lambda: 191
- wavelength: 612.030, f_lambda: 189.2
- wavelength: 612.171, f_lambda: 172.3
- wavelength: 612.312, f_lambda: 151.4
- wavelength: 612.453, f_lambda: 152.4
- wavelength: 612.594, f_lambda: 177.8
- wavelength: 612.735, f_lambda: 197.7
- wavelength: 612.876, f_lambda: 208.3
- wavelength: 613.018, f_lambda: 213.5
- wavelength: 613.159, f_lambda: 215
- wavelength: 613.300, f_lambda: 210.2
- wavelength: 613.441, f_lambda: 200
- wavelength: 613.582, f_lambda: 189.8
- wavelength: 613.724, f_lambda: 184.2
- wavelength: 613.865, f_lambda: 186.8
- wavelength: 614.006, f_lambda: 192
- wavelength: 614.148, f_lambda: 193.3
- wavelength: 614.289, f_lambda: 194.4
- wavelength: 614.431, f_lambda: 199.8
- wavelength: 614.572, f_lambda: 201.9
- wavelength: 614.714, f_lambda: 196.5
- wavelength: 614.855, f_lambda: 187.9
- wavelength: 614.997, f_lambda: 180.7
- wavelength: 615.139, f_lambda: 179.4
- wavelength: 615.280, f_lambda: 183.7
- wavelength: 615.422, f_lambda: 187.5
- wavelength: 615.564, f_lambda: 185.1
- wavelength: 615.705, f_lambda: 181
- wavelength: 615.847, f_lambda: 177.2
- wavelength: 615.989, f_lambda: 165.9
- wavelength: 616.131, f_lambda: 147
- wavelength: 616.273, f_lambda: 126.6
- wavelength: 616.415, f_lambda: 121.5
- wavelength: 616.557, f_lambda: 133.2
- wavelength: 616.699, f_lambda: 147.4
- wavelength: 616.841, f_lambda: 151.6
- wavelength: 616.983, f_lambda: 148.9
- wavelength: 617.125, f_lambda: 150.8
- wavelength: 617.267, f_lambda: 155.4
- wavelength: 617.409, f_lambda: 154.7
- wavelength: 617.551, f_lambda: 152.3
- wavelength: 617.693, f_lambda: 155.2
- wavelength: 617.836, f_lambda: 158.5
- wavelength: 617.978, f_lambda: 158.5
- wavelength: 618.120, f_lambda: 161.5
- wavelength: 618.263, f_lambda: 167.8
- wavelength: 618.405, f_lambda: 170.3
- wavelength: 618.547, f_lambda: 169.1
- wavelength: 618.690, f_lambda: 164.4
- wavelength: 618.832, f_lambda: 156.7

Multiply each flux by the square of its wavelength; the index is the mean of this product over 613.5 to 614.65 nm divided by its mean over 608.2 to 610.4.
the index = 1.0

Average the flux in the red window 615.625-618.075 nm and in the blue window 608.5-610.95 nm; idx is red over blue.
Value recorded 0.81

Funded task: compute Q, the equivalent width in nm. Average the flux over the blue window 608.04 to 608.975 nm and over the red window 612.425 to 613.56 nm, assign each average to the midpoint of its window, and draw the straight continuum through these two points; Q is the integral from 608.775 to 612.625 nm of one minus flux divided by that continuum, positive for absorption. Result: 0.143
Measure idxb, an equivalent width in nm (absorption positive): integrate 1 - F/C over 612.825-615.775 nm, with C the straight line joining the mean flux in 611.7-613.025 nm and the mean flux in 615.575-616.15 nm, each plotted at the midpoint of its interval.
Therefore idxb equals -0.28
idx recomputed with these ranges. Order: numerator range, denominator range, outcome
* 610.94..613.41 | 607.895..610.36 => 0.99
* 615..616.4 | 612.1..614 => 0.89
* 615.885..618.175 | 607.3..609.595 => 0.78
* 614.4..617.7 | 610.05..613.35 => 0.88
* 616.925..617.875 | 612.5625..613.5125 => 0.75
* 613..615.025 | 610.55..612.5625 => 1.07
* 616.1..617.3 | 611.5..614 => 0.75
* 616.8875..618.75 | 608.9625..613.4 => 0.84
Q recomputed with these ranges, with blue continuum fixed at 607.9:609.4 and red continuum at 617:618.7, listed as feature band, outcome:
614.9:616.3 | -0.05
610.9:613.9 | -0.22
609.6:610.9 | 0.01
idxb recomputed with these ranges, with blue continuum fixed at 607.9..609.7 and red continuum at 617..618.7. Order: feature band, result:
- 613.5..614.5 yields -0.101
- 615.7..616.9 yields 0.123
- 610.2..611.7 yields 0.007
